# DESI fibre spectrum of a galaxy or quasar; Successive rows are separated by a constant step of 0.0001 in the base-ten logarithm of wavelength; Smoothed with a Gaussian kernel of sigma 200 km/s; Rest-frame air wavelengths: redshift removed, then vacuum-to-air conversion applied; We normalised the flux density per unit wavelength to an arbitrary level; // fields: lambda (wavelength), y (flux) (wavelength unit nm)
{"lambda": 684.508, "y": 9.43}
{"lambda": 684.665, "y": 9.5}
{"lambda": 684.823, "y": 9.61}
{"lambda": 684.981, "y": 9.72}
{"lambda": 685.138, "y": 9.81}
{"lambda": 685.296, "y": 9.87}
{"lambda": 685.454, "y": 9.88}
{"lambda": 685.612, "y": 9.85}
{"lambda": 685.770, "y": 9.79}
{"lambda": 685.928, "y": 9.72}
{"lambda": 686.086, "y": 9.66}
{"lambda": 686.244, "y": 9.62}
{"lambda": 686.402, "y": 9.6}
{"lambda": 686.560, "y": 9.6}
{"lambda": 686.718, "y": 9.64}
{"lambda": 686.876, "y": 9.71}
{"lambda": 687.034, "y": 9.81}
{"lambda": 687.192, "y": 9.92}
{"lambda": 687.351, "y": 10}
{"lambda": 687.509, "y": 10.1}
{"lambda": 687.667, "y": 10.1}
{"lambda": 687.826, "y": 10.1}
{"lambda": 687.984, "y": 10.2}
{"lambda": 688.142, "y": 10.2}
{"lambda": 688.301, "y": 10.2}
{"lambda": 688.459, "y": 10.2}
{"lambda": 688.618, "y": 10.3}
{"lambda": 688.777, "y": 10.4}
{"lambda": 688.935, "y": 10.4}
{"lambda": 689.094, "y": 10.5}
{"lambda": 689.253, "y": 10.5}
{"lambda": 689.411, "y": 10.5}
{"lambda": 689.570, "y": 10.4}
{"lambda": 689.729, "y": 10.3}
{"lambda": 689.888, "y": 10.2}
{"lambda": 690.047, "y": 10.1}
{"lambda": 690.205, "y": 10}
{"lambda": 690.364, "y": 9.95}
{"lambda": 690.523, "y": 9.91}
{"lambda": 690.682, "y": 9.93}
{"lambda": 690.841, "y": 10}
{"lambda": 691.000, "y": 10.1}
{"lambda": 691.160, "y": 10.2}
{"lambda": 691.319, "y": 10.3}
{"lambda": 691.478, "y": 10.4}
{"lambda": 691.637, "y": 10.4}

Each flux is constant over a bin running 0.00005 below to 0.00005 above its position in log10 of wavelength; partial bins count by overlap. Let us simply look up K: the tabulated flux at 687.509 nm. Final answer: 10.1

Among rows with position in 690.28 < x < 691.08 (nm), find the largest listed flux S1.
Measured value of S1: 10.1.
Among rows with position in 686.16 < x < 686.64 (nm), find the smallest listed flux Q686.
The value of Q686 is 9.6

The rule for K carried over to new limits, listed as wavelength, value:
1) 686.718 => 9.64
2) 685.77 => 9.79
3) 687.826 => 10.1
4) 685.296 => 9.87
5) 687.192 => 9.92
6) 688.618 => 10.3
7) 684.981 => 9.72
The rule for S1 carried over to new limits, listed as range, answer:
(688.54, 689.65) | 10.5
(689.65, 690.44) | 10.3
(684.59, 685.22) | 9.81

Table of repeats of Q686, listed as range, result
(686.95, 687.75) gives 9.81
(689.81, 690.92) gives 9.91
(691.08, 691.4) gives 10.2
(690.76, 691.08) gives 10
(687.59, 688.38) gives 10.1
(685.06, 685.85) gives 9.79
